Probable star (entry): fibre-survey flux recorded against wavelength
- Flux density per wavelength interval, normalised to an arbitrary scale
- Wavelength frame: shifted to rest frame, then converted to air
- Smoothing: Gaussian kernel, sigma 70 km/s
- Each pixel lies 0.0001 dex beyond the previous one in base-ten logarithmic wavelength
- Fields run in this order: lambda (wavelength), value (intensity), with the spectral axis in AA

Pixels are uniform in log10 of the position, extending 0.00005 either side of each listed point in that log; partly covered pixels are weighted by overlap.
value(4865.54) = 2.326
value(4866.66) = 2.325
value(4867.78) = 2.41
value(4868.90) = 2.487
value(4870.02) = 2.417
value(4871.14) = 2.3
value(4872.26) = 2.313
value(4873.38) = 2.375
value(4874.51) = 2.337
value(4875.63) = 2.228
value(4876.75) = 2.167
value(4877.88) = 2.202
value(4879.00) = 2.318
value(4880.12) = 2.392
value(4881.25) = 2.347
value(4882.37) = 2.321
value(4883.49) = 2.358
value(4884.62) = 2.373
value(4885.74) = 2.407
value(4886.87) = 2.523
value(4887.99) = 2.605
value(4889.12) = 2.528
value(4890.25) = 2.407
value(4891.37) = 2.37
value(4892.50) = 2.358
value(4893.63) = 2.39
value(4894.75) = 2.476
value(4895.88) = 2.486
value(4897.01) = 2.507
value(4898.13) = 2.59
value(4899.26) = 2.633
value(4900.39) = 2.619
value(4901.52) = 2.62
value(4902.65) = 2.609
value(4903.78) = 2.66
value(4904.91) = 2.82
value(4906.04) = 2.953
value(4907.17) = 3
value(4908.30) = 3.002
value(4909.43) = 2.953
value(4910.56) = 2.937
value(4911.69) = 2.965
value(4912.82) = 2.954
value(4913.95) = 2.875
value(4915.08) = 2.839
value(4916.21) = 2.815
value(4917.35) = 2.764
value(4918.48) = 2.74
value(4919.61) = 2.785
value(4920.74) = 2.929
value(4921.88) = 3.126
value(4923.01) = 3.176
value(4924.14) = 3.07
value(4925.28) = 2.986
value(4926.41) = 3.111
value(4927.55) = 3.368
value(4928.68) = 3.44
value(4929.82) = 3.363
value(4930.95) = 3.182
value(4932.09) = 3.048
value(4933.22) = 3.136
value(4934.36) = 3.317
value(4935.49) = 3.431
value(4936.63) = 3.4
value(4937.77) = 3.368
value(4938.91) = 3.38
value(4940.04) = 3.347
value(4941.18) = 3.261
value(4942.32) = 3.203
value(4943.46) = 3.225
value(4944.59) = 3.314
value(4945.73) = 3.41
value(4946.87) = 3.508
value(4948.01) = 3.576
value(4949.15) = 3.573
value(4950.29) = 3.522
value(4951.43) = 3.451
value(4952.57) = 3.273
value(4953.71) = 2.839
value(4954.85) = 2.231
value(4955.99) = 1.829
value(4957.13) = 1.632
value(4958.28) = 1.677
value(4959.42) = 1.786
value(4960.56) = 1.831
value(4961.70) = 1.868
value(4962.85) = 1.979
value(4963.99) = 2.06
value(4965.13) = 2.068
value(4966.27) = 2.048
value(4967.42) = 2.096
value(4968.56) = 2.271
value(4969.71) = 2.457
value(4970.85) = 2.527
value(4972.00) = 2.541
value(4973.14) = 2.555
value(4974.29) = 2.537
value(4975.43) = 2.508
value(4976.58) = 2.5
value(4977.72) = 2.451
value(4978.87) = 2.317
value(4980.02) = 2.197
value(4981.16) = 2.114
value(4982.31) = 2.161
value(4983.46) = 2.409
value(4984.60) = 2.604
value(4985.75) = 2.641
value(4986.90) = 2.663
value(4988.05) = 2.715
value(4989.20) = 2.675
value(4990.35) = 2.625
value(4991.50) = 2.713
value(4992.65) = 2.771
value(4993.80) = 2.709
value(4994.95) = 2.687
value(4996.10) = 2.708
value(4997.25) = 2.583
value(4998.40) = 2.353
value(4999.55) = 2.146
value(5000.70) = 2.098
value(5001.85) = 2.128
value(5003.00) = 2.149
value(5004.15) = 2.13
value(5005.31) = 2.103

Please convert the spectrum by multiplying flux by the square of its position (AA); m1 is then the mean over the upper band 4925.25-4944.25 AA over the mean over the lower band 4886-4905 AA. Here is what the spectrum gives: 1.32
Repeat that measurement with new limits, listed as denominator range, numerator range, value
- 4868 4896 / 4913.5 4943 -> 1.34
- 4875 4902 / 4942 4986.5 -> 1.07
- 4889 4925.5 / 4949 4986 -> 0.88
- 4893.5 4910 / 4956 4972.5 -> 0.78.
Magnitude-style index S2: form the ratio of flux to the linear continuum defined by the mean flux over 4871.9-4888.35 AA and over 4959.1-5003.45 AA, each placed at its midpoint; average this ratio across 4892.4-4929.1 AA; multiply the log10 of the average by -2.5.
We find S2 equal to -0.20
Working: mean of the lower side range 2.35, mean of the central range 2.84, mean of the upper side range 2.37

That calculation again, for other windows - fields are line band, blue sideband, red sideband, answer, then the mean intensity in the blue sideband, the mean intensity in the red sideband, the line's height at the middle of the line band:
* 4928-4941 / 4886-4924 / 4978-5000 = -0.24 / 2.73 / 2.52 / 2.65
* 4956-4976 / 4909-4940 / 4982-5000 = 0.28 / 3.1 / 2.58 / 2.78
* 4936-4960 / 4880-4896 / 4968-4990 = -0.22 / 2.42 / 2.47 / 2.45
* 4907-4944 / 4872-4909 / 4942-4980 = -0.22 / 2.5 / 2.56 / 2.53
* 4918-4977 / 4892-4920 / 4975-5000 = -0.08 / 2.73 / 2.51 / 2.62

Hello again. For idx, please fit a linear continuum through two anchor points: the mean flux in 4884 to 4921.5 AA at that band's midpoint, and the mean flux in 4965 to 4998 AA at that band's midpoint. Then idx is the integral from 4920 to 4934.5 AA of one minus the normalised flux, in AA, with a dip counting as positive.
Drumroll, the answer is -3.0 AA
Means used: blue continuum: 2.68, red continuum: 2.48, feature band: 3.16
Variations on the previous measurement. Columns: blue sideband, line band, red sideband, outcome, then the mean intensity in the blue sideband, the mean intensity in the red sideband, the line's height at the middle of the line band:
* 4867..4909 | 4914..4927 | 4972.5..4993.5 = -2.31 AA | 2.49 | 2.51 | 2.49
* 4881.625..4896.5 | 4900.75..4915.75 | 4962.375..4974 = -2.92 AA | 2.43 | 2.27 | 2.39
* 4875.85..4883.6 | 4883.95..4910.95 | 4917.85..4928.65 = -0.09 AA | 2.3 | 3.05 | 2.6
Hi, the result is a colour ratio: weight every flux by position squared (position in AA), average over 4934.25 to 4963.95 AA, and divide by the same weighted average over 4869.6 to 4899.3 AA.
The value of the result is 1.23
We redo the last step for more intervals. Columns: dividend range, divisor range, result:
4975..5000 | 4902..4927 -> 0.89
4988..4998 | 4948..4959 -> 1.01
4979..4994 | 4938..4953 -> 0.76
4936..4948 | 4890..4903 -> 1.36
